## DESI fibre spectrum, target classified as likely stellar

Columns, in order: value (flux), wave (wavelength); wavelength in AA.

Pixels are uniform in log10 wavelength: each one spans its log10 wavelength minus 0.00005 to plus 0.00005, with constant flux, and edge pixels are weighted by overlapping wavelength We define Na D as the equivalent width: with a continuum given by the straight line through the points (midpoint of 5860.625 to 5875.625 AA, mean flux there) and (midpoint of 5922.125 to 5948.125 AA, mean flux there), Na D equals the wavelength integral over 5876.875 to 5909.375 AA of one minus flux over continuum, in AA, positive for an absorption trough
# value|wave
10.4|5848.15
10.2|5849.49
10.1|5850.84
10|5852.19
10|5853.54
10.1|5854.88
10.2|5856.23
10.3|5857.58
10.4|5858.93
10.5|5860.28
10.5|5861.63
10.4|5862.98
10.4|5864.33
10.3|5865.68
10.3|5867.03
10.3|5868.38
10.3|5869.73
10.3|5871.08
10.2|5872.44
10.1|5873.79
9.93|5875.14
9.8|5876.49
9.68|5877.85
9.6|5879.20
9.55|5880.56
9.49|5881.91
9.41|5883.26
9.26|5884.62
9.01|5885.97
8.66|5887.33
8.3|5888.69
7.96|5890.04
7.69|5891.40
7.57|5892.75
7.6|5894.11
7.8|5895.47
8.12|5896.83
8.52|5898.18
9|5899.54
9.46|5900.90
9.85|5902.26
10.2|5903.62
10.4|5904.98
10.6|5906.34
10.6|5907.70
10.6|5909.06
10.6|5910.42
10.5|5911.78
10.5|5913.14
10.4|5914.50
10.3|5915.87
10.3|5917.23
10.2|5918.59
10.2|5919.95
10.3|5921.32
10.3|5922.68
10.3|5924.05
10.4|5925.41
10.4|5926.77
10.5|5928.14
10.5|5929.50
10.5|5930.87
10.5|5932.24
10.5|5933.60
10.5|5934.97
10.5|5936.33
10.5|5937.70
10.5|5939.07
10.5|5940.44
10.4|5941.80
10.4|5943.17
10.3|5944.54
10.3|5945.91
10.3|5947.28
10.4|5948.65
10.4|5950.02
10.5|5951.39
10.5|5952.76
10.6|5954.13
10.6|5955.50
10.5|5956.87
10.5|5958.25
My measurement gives 3.9 AA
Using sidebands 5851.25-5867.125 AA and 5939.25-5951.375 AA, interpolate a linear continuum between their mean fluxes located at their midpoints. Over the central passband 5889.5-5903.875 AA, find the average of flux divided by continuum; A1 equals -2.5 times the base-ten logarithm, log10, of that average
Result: 0.21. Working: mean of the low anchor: 10.3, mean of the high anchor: 10.4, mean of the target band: 8.48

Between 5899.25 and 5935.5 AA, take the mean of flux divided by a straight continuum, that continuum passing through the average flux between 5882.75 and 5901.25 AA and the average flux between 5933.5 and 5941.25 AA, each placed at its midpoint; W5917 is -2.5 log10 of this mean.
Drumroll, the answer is -0.08 mag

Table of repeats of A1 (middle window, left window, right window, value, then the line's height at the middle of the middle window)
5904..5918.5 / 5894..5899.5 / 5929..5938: -0.154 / 9.09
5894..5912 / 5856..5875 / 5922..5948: 0.084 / 10.4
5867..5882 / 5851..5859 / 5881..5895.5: -0.090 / 9.17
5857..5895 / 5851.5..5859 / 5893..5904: -0.007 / 9.47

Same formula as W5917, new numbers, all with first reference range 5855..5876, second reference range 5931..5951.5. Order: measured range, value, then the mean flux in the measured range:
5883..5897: 0.24 mag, 8.28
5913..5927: 0.01 mag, 10.3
